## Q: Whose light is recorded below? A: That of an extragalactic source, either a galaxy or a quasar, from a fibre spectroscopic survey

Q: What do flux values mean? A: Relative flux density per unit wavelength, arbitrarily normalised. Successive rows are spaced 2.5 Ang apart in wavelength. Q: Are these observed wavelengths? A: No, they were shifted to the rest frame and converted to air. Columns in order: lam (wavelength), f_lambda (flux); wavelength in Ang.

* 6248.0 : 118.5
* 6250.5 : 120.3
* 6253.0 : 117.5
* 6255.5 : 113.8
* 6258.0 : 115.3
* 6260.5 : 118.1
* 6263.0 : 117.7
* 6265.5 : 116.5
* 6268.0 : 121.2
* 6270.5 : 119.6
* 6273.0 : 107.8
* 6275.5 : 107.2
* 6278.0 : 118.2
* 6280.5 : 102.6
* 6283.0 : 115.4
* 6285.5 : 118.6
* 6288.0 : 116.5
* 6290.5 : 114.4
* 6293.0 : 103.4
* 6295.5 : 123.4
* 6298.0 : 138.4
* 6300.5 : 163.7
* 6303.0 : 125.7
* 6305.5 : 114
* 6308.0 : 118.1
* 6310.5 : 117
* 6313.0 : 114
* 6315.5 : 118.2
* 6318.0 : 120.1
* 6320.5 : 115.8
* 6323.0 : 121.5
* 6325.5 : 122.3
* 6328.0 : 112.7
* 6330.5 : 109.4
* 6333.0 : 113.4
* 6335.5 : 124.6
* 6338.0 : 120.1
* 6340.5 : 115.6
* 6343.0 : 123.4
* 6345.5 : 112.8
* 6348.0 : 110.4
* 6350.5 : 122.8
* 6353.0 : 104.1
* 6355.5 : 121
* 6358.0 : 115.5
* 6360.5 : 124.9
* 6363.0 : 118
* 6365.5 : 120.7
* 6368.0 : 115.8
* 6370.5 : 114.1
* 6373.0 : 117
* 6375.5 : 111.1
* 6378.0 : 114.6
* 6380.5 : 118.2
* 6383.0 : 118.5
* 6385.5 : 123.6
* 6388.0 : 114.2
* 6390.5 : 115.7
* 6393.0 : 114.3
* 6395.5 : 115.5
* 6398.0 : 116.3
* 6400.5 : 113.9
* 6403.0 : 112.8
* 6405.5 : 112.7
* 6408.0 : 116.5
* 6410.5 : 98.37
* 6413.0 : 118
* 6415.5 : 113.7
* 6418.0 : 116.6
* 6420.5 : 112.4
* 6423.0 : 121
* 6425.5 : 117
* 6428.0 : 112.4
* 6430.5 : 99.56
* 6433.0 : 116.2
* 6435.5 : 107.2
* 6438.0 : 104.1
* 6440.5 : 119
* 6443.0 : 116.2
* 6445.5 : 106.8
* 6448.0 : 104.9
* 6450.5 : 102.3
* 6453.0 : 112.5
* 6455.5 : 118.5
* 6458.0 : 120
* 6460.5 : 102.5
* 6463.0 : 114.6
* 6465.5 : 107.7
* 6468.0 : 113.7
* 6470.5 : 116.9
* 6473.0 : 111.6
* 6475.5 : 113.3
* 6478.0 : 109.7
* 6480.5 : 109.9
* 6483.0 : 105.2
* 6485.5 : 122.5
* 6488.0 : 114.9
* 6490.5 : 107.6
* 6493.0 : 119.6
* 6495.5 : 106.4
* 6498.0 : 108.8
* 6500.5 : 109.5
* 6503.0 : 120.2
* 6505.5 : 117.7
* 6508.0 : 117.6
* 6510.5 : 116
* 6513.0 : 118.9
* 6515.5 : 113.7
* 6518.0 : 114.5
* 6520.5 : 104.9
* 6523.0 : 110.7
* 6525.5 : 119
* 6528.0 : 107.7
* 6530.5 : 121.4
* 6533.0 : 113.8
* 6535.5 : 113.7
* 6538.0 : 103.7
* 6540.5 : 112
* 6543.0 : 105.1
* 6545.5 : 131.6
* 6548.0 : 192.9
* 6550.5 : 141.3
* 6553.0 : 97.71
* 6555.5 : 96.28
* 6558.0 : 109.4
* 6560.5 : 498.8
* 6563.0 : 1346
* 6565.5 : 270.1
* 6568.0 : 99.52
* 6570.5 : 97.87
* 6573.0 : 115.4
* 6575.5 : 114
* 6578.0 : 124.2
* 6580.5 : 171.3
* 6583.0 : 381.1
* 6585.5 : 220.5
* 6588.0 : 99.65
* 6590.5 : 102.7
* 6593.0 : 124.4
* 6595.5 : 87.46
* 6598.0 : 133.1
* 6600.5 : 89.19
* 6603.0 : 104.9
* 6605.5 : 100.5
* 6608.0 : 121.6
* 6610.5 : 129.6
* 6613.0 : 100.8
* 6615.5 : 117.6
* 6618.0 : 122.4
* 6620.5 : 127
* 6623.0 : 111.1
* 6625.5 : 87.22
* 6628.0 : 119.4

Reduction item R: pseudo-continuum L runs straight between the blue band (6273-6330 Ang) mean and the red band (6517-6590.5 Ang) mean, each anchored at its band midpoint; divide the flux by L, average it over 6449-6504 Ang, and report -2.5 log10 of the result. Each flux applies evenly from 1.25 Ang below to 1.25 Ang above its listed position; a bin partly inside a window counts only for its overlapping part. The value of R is 0.44 mag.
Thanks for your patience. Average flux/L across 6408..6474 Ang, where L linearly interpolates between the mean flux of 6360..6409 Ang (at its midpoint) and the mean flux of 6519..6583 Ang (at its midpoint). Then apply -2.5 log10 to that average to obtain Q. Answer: 0.26 mag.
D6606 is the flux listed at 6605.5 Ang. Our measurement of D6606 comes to 100.5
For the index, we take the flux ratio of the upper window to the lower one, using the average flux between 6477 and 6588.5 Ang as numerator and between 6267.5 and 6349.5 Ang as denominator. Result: 1.39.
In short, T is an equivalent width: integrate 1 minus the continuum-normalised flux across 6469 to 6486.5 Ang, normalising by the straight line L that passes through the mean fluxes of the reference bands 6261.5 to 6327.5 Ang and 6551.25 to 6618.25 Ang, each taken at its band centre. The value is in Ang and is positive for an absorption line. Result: 5.6 Ang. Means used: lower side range 119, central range 113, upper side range 192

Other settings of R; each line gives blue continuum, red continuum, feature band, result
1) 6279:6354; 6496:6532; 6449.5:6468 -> 0.037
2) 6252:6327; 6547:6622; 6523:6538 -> 0.467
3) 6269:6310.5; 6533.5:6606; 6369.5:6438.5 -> 0.281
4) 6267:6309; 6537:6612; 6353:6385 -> 0.183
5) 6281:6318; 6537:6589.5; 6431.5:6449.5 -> 0.495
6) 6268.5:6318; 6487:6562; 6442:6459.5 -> 0.155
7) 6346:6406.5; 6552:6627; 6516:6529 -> 0.407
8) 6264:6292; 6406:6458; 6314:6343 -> -0.041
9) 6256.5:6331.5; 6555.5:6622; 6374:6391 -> 0.207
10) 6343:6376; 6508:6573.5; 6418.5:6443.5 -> 0.257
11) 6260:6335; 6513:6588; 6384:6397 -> 0.229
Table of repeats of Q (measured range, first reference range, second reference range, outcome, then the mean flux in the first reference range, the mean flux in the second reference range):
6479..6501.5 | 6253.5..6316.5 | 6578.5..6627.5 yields 0.147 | 118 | 133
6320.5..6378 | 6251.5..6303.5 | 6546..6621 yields 0.156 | 119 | 188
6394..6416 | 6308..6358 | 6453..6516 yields 0.020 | 117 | 113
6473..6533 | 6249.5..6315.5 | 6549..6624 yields 0.420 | 118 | 185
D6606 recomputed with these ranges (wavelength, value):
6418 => 116.6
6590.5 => 102.7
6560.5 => 498.8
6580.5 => 171.3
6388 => 114.2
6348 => 110.4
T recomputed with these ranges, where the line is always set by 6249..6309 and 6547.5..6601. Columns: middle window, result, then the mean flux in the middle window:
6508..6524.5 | 7.0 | 114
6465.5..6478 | 4.8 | 113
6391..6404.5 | 3.7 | 115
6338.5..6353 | 2.5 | 116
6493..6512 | 7.7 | 114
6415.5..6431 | 4.9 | 114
